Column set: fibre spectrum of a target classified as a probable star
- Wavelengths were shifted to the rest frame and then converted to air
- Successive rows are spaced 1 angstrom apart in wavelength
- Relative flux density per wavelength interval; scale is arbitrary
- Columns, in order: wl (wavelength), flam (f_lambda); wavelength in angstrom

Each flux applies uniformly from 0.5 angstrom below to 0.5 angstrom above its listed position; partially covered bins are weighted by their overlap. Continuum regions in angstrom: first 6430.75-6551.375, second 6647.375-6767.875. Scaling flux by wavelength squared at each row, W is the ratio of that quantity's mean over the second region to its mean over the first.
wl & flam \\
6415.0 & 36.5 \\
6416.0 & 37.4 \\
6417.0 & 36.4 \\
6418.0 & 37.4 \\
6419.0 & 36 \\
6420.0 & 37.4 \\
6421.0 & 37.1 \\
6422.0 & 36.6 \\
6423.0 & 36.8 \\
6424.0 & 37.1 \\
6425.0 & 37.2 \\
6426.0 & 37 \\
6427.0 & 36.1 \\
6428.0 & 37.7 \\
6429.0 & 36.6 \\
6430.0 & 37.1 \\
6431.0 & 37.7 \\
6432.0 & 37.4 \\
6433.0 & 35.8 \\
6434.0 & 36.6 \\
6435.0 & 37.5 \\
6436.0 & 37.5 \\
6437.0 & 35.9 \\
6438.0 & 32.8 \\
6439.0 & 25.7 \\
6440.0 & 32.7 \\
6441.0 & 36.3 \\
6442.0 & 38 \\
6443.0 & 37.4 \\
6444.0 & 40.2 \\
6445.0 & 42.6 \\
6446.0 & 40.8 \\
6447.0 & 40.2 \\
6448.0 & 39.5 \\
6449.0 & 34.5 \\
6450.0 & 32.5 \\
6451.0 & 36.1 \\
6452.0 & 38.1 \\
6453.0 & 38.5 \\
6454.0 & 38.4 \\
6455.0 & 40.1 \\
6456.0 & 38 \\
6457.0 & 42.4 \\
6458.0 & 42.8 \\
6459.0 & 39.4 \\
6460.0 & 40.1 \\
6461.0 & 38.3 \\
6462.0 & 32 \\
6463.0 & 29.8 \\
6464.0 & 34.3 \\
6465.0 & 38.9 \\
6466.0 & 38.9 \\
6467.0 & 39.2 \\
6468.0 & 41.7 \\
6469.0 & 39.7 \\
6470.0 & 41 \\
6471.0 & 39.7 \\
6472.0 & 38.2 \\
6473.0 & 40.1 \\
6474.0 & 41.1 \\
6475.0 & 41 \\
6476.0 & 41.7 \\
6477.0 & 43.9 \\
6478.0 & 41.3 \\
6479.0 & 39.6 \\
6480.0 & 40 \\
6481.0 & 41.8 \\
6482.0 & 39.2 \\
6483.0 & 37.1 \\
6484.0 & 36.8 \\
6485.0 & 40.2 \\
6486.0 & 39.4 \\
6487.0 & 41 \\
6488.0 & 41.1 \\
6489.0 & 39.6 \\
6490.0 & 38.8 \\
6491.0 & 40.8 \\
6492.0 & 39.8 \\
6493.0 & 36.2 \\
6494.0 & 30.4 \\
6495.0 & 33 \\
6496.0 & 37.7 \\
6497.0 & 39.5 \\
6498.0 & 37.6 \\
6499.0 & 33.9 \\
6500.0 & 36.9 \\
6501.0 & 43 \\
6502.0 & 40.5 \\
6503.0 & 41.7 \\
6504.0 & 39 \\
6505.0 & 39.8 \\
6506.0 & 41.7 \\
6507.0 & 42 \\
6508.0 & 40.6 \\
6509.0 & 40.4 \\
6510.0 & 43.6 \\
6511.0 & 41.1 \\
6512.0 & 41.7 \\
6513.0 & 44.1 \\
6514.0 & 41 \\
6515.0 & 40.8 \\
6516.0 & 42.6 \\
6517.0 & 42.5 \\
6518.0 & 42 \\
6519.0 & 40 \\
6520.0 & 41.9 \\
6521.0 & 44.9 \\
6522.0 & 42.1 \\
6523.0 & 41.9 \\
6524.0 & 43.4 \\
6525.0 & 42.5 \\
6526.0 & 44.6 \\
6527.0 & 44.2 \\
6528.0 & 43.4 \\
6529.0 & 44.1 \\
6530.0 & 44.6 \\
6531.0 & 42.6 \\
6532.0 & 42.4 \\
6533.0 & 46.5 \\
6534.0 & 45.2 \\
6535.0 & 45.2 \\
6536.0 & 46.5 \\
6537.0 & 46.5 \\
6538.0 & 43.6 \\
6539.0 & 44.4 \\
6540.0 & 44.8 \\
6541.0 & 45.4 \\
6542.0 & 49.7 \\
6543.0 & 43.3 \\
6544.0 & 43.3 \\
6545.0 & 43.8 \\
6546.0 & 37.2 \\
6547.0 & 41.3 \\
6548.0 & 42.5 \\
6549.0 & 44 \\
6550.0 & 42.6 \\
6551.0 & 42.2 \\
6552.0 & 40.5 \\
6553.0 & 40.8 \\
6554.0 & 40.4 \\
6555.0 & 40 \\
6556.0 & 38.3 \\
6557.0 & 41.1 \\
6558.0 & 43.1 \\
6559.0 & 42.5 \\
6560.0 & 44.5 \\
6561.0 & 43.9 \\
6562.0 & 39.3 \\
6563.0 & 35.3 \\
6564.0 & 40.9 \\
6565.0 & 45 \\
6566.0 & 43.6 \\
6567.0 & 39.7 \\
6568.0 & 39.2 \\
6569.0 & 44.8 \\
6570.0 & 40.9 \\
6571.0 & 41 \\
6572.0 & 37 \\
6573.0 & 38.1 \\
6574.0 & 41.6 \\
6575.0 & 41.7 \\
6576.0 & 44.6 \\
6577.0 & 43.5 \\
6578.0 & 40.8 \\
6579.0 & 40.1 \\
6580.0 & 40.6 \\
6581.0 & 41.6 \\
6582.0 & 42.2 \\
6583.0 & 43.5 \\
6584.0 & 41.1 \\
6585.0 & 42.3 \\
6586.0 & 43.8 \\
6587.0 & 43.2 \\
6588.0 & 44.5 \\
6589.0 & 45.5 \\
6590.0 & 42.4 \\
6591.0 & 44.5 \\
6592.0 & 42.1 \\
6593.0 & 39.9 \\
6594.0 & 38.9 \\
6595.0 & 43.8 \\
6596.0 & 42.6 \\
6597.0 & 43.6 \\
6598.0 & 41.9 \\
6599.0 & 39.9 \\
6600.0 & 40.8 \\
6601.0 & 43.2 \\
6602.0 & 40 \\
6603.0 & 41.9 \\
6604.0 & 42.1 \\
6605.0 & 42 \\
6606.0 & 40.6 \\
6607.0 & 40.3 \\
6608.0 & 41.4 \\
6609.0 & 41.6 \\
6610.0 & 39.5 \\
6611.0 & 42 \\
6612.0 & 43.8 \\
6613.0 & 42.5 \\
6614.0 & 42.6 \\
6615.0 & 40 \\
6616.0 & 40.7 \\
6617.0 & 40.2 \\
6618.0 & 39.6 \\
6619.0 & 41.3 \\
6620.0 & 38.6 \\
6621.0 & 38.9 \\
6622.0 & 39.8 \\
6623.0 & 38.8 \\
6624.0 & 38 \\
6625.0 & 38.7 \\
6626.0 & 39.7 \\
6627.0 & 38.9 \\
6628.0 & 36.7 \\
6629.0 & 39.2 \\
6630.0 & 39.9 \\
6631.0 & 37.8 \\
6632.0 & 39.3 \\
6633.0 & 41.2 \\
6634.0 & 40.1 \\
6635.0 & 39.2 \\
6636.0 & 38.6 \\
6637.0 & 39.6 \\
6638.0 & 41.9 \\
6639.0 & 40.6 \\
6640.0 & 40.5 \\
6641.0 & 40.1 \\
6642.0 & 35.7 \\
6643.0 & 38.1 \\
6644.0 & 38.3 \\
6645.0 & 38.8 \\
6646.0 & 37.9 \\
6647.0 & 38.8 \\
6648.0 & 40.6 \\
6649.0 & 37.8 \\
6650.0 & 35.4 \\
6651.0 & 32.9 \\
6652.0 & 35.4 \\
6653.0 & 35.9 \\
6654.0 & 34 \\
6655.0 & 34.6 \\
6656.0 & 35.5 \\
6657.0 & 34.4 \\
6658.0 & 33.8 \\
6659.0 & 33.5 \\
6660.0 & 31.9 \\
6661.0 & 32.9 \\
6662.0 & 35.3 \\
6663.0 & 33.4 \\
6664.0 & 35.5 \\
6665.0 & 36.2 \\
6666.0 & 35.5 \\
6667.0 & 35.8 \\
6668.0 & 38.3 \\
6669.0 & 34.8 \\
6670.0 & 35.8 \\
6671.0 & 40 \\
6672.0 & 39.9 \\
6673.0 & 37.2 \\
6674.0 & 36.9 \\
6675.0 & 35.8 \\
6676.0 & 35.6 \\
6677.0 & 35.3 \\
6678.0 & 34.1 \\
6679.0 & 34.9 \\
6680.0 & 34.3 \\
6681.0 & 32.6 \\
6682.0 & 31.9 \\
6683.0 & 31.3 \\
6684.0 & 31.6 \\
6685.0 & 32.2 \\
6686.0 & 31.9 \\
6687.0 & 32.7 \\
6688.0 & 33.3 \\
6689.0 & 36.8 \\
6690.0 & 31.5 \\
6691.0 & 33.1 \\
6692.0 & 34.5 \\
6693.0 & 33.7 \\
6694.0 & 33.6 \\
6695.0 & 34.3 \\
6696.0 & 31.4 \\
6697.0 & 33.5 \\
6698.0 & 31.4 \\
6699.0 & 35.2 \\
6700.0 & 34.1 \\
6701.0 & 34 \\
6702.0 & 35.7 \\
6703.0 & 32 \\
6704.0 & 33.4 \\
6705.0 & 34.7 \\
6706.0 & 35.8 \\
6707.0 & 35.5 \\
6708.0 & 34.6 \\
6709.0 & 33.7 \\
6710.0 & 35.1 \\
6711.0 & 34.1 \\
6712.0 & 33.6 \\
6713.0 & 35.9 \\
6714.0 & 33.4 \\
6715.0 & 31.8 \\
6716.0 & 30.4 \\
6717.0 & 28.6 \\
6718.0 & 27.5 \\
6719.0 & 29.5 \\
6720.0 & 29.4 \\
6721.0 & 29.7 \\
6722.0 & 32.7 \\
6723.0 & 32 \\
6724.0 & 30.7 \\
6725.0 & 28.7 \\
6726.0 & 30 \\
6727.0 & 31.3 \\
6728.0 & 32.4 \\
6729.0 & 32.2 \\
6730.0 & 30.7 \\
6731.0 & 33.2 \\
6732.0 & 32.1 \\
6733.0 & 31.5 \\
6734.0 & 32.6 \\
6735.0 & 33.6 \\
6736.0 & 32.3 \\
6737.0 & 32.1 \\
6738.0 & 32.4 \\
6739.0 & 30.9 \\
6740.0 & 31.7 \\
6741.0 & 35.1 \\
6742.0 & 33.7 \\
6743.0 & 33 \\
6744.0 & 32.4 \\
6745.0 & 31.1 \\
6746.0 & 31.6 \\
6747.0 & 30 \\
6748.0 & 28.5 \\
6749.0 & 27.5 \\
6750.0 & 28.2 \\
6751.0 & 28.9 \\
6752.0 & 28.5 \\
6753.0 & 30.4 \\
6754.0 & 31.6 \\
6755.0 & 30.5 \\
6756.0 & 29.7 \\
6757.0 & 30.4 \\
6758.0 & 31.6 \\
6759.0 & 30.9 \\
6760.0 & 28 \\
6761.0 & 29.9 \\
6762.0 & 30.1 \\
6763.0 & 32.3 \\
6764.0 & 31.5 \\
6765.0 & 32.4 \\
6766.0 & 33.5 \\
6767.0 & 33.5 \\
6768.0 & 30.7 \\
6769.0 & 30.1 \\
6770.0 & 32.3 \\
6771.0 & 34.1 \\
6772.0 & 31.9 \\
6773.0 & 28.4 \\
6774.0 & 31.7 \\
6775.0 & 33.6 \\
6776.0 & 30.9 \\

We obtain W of 0.88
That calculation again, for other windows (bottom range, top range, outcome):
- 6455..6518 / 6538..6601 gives 1.09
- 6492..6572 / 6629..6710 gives 0.89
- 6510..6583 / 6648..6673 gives 0.87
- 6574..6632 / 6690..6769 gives 0.80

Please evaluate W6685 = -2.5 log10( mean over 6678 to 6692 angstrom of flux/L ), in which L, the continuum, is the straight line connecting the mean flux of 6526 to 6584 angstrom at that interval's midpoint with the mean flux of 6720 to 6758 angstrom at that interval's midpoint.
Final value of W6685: 0.047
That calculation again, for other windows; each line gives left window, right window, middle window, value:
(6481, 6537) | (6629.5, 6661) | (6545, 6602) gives -0.06 mag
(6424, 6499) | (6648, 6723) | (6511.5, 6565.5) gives -0.17 mag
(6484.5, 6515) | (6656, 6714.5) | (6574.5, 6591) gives -0.15 mag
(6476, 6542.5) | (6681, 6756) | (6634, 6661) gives -0.05 mag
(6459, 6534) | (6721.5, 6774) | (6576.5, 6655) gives -0.12 mag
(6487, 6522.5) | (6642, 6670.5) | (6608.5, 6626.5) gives -0.10 mag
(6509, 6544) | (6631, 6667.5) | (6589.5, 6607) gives -0.05 mag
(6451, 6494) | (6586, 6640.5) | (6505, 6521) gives -0.06 mag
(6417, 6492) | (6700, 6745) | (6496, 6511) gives -0.08 mag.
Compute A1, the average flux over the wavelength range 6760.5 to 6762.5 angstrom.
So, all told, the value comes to 30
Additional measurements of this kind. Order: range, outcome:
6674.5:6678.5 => 35.2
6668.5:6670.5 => 35.3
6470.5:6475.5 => 40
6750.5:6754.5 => 29.9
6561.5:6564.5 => 38.5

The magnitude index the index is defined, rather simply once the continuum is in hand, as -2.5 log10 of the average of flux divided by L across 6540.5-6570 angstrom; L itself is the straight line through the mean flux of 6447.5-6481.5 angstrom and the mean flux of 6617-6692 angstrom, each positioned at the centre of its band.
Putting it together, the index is -0.11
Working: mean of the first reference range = 38.9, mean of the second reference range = 36.6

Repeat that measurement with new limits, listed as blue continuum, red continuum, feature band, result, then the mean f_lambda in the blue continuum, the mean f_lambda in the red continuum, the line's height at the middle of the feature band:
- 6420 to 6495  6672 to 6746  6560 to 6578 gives -0.155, 38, 32.9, 35.8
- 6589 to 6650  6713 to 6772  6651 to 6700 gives 0.053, 40.3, 31.2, 36.1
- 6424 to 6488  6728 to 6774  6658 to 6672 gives -0.067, 38.2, 31.3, 33.3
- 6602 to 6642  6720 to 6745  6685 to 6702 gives 0.042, 40.2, 31.9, 34.8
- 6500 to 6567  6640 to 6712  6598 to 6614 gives -0.077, 42.5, 35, 38.7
